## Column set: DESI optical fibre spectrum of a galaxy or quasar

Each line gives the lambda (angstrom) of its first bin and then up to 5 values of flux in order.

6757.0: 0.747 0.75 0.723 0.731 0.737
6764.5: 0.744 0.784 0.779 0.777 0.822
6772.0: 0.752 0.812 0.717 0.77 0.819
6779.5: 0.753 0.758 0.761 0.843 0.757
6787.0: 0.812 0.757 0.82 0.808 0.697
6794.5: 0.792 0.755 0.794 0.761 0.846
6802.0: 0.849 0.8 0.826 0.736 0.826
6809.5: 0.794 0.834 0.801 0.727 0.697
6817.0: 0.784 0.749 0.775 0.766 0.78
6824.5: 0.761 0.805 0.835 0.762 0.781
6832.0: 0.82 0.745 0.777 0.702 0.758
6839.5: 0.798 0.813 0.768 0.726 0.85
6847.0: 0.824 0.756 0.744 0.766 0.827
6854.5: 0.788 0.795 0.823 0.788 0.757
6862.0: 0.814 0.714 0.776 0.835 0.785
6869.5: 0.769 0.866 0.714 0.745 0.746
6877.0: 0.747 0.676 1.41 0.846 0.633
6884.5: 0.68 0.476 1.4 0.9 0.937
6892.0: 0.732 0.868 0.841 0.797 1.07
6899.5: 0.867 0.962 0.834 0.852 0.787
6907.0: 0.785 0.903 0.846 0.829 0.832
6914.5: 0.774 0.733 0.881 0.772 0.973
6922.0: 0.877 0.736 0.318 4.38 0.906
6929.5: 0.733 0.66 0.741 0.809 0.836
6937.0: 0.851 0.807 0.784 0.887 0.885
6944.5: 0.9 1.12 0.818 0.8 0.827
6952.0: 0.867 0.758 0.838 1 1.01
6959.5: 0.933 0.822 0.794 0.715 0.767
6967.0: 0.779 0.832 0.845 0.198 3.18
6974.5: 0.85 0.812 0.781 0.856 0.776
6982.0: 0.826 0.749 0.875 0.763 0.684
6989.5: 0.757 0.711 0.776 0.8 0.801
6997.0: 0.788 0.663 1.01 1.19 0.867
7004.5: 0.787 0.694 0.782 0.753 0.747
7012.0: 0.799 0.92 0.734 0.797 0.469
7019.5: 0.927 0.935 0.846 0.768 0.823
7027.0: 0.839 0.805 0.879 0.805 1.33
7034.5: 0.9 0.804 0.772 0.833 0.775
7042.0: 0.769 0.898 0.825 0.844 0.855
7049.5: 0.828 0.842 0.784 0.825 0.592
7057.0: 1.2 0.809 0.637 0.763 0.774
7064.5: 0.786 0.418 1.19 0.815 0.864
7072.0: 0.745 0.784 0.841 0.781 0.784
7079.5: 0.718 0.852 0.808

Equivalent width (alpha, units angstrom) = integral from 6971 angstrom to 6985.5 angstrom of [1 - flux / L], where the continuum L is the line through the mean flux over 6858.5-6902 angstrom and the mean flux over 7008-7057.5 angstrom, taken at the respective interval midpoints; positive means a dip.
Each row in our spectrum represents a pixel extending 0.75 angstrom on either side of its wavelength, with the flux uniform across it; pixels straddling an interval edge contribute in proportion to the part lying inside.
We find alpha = -3.0 angstrom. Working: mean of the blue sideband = 0.833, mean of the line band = 1.01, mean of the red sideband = 0.832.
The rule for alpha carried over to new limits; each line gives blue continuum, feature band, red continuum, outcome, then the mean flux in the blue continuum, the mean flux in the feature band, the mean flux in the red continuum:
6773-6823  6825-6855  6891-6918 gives 0.9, 0.782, 0.782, 0.845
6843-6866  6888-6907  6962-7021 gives -1.7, 0.784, 0.874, 0.844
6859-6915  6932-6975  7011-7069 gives -4.0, 0.832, 0.907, 0.826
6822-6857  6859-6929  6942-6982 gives -4.6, 0.782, 0.898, 0.912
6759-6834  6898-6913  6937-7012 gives -0.6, 0.779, 0.862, 0.862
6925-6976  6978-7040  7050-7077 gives 4.8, 0.985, 0.82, 0.803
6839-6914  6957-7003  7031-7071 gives -2.7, 0.822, 0.879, 0.835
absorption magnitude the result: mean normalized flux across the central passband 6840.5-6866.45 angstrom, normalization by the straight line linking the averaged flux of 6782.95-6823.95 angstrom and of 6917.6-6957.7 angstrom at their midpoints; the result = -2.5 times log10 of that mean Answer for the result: 0.08 mag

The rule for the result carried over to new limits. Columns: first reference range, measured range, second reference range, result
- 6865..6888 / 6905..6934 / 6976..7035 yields -0.19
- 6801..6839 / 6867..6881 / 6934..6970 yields -0.03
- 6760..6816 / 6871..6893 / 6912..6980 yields 0.05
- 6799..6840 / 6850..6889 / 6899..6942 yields 0.06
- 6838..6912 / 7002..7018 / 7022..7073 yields 0.07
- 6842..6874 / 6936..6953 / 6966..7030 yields -0.05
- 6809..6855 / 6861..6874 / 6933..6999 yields 0.03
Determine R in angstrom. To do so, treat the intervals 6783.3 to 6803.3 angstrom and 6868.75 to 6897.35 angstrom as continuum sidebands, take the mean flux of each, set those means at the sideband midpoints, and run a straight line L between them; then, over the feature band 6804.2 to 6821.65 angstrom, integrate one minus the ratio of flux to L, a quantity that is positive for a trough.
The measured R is 0.5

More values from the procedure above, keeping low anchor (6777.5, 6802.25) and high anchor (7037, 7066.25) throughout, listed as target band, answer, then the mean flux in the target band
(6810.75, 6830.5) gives 0.3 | 0.774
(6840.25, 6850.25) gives 0.0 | 0.785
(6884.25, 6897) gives -1.1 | 0.855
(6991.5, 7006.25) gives -0.8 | 0.84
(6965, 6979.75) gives -3.7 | 0.994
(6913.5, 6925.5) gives 0.3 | 0.769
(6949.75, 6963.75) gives -1.3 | 0.867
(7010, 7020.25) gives 0.3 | 0.771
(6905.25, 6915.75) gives -0.4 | 0.82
